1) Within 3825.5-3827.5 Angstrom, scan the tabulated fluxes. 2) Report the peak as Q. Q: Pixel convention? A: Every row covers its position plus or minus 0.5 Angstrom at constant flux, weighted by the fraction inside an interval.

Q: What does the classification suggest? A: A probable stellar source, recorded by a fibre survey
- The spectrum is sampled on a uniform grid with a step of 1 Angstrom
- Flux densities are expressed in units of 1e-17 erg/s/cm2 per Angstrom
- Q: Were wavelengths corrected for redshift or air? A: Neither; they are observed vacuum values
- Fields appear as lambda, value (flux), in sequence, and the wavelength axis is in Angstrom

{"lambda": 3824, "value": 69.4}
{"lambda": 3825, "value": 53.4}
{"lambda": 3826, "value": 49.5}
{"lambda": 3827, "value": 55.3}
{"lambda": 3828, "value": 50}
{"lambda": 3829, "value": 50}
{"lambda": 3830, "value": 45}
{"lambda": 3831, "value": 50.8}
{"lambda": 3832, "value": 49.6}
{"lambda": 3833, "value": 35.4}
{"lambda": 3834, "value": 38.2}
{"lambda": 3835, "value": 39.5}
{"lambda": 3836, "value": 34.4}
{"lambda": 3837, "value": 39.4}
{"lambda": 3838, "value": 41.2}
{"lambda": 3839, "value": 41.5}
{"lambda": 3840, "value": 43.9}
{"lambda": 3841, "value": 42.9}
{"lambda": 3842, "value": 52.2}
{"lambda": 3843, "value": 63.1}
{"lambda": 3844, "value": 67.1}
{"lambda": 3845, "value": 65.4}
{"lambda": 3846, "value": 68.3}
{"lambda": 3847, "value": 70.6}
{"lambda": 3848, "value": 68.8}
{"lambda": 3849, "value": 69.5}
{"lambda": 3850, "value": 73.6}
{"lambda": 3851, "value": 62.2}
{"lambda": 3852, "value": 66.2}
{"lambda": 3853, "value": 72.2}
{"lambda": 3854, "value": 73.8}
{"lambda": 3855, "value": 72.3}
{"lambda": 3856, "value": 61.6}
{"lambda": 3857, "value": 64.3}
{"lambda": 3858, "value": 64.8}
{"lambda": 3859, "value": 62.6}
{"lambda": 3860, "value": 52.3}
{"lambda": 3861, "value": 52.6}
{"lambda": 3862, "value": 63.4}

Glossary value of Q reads 55.3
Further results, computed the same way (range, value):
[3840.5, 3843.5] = 63.1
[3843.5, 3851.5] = 73.6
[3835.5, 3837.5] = 39.4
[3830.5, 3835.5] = 50.8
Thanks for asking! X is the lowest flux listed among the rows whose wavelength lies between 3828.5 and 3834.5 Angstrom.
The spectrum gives 35.4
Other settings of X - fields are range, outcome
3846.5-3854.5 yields 62.2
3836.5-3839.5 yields 39.4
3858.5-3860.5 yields 52.3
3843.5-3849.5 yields 65.4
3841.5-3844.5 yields 52.2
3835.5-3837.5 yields 34.4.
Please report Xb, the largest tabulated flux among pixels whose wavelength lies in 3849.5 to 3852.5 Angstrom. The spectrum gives 73.6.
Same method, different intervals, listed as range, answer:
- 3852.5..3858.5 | 73.8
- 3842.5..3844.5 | 67.1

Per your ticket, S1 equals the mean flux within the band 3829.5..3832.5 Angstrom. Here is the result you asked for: 48.5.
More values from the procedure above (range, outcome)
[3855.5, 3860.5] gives 61.1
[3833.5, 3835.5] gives 38.9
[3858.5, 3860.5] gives 57.5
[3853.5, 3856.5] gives 69.2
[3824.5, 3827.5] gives 52.7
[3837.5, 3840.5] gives 42.2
